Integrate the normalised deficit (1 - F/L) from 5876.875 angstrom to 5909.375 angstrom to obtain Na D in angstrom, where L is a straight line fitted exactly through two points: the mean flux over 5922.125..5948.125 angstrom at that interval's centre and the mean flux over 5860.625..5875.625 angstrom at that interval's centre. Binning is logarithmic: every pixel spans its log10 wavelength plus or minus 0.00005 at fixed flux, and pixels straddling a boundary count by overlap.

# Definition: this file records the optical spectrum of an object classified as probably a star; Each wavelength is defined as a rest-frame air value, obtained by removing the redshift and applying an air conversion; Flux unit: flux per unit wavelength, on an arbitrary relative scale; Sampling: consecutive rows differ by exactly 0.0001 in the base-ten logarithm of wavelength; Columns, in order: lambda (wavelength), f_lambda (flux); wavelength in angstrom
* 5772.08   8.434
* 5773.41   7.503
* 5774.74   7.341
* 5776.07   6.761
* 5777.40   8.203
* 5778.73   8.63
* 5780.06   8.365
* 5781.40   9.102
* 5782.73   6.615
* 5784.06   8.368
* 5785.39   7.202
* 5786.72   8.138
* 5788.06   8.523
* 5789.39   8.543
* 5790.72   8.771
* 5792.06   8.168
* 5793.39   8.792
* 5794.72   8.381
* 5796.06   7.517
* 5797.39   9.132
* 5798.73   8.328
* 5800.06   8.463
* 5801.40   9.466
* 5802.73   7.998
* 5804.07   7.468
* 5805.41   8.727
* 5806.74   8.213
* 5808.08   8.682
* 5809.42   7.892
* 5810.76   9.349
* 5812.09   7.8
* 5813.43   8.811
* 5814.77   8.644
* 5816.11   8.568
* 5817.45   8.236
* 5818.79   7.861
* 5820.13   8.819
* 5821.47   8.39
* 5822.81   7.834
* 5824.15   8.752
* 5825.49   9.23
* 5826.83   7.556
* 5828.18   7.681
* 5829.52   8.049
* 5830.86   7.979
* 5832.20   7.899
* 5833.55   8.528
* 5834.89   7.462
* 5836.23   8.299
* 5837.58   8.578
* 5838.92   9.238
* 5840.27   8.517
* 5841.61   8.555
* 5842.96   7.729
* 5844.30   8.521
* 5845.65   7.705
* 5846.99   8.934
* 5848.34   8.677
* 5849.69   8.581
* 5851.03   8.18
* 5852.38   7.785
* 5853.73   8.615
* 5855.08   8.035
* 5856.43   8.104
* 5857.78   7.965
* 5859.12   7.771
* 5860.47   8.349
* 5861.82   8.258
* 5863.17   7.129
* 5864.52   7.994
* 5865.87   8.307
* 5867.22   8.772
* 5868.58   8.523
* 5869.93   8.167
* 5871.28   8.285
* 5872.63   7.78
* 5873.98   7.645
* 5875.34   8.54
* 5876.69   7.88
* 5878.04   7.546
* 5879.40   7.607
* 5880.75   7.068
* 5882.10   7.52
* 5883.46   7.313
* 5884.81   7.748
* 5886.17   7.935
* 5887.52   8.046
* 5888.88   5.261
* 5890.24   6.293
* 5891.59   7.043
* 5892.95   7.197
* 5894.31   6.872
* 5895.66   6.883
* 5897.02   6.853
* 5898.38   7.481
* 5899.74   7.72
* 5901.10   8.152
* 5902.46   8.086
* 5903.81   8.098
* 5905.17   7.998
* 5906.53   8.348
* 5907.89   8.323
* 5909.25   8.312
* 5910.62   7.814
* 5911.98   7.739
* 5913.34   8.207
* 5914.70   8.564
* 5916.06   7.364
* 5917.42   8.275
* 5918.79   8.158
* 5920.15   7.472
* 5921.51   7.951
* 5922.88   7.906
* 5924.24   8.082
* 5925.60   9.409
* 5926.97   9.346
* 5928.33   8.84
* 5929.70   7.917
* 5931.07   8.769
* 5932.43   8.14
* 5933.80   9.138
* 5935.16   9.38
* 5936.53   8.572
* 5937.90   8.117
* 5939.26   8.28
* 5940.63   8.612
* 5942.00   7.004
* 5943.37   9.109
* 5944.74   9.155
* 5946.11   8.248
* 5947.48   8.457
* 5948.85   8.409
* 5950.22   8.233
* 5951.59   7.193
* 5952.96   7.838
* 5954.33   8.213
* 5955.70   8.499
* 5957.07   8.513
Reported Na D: 3.15 angstrom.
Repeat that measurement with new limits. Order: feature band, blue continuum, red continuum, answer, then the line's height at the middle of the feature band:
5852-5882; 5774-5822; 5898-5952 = 1.0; 8.28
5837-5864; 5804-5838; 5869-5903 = -1.1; 7.92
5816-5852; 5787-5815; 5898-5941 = 0.4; 8.4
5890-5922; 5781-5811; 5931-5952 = 2.6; 8.4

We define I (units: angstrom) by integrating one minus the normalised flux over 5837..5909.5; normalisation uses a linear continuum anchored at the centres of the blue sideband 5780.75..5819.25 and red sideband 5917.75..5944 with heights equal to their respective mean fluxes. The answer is 4.2 angstrom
